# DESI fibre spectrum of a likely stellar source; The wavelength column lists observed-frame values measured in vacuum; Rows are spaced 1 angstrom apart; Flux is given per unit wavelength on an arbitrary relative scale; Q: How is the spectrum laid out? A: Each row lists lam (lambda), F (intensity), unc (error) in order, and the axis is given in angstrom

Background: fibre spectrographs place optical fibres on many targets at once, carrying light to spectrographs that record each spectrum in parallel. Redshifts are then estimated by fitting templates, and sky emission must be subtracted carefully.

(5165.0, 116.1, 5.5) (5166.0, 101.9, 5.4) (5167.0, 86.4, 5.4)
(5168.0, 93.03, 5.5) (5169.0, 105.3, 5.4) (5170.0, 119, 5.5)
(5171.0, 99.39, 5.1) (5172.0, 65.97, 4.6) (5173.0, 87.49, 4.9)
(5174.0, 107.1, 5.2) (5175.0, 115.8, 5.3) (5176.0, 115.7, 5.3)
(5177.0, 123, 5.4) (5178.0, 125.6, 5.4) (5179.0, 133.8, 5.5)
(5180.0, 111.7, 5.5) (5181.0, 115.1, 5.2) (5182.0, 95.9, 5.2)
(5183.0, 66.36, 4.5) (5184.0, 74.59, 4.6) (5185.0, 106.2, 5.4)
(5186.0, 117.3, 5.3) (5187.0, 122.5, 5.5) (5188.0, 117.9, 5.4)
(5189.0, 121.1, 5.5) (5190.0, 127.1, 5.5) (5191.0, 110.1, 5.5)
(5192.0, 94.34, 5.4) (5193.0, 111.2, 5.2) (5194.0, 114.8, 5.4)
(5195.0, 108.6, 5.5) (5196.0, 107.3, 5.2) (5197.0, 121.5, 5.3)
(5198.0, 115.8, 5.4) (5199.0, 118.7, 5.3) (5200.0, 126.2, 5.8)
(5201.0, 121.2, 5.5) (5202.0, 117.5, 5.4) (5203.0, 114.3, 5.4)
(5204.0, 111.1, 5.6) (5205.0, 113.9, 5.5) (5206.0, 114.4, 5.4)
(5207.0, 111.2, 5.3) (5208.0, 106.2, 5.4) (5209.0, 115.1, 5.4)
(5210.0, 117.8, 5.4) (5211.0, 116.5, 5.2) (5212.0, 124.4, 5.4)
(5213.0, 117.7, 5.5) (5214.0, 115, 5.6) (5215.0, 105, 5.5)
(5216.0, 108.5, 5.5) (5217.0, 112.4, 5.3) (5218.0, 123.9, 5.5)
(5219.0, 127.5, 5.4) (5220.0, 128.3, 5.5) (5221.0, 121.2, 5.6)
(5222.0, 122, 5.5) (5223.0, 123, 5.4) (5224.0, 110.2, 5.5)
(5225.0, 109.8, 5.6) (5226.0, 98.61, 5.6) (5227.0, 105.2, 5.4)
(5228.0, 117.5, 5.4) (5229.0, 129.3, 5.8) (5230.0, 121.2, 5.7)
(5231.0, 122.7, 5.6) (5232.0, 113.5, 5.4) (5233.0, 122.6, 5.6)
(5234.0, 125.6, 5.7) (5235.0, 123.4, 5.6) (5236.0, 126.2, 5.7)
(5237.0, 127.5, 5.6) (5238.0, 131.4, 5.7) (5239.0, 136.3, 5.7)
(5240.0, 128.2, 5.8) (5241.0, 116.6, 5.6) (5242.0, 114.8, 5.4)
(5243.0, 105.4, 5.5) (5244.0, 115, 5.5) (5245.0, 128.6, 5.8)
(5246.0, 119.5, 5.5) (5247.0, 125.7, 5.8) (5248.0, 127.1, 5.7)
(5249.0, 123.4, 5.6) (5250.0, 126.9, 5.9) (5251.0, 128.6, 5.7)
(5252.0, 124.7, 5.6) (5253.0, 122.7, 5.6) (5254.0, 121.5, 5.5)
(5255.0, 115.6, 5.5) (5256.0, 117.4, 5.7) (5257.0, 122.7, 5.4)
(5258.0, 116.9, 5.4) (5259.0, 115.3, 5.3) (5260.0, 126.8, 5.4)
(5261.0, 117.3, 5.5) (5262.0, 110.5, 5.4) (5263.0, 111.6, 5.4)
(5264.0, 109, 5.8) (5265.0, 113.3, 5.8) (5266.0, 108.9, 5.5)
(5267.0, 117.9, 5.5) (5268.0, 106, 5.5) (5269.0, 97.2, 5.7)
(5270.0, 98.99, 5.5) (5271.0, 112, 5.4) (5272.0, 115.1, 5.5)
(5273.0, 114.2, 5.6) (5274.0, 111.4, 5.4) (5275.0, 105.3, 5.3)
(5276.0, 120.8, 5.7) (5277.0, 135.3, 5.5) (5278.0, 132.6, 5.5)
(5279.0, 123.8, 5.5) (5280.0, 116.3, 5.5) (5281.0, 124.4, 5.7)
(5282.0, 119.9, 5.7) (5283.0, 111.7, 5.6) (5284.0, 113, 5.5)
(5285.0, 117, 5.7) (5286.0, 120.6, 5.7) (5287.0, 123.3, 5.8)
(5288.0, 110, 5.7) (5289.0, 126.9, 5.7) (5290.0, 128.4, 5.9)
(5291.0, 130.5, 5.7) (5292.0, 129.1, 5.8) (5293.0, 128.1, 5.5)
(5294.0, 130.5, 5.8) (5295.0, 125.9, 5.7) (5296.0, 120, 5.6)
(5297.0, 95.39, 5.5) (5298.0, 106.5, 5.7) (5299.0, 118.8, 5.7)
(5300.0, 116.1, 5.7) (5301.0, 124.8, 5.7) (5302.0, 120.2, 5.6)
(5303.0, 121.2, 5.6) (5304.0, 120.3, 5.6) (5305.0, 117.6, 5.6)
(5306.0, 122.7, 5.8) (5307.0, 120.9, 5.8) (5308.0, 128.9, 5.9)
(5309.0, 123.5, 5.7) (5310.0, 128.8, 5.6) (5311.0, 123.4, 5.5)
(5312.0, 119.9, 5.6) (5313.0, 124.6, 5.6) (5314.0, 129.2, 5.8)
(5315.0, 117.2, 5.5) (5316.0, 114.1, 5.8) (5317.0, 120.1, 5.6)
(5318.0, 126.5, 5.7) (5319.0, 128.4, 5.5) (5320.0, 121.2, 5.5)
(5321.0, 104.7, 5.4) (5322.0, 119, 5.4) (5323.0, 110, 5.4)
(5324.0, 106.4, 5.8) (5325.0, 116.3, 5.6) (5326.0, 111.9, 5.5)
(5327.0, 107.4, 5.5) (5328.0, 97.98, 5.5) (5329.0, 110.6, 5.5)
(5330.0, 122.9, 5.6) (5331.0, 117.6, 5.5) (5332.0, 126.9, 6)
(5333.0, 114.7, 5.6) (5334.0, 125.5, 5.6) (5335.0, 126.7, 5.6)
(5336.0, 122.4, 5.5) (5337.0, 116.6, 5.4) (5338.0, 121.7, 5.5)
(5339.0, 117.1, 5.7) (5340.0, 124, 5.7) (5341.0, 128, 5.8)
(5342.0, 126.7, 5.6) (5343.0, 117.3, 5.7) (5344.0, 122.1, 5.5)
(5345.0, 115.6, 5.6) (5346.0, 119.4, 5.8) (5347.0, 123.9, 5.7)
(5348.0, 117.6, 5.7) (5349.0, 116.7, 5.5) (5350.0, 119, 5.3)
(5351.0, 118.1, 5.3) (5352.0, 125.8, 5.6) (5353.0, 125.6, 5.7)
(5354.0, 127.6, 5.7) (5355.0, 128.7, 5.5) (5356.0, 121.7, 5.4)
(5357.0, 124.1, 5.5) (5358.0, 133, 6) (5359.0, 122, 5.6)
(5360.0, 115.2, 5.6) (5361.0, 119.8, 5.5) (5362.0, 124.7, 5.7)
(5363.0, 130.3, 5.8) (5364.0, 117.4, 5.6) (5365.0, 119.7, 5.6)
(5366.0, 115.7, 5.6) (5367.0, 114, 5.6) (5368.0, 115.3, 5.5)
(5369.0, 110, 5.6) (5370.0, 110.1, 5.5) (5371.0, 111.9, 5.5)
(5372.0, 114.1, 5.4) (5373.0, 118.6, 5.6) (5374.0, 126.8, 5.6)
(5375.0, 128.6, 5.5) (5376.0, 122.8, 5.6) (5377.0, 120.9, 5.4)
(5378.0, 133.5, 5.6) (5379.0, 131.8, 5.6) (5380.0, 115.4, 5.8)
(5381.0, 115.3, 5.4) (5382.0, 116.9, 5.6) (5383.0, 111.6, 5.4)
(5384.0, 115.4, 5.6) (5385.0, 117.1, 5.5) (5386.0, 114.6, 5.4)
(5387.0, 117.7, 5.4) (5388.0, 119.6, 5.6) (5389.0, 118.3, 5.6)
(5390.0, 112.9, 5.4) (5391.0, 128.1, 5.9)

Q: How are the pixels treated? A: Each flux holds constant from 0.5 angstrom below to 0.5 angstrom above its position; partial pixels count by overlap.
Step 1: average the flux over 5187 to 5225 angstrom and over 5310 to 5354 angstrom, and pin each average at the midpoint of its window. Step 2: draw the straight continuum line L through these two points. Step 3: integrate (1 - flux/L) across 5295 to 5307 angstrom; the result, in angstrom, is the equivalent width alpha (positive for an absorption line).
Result 0.1 angstrom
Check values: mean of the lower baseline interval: 116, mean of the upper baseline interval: 119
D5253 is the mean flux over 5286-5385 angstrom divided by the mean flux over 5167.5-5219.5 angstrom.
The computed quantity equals 1.08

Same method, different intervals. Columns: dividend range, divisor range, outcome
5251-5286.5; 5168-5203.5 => 1.06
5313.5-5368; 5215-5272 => 1.01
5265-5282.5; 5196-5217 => 1.00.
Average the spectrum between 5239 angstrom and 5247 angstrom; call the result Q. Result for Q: 120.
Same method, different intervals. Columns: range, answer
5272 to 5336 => 119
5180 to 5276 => 116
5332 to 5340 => 121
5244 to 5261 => 122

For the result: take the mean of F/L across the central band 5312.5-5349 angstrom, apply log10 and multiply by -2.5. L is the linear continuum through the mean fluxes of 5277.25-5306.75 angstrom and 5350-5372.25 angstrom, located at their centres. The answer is 0.02 mag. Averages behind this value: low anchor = 121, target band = 119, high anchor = 120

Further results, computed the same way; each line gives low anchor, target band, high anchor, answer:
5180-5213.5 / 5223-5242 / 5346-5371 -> -0.06 mag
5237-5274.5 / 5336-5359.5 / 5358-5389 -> -0.03 mag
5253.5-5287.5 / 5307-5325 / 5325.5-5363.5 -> -0.01 mag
